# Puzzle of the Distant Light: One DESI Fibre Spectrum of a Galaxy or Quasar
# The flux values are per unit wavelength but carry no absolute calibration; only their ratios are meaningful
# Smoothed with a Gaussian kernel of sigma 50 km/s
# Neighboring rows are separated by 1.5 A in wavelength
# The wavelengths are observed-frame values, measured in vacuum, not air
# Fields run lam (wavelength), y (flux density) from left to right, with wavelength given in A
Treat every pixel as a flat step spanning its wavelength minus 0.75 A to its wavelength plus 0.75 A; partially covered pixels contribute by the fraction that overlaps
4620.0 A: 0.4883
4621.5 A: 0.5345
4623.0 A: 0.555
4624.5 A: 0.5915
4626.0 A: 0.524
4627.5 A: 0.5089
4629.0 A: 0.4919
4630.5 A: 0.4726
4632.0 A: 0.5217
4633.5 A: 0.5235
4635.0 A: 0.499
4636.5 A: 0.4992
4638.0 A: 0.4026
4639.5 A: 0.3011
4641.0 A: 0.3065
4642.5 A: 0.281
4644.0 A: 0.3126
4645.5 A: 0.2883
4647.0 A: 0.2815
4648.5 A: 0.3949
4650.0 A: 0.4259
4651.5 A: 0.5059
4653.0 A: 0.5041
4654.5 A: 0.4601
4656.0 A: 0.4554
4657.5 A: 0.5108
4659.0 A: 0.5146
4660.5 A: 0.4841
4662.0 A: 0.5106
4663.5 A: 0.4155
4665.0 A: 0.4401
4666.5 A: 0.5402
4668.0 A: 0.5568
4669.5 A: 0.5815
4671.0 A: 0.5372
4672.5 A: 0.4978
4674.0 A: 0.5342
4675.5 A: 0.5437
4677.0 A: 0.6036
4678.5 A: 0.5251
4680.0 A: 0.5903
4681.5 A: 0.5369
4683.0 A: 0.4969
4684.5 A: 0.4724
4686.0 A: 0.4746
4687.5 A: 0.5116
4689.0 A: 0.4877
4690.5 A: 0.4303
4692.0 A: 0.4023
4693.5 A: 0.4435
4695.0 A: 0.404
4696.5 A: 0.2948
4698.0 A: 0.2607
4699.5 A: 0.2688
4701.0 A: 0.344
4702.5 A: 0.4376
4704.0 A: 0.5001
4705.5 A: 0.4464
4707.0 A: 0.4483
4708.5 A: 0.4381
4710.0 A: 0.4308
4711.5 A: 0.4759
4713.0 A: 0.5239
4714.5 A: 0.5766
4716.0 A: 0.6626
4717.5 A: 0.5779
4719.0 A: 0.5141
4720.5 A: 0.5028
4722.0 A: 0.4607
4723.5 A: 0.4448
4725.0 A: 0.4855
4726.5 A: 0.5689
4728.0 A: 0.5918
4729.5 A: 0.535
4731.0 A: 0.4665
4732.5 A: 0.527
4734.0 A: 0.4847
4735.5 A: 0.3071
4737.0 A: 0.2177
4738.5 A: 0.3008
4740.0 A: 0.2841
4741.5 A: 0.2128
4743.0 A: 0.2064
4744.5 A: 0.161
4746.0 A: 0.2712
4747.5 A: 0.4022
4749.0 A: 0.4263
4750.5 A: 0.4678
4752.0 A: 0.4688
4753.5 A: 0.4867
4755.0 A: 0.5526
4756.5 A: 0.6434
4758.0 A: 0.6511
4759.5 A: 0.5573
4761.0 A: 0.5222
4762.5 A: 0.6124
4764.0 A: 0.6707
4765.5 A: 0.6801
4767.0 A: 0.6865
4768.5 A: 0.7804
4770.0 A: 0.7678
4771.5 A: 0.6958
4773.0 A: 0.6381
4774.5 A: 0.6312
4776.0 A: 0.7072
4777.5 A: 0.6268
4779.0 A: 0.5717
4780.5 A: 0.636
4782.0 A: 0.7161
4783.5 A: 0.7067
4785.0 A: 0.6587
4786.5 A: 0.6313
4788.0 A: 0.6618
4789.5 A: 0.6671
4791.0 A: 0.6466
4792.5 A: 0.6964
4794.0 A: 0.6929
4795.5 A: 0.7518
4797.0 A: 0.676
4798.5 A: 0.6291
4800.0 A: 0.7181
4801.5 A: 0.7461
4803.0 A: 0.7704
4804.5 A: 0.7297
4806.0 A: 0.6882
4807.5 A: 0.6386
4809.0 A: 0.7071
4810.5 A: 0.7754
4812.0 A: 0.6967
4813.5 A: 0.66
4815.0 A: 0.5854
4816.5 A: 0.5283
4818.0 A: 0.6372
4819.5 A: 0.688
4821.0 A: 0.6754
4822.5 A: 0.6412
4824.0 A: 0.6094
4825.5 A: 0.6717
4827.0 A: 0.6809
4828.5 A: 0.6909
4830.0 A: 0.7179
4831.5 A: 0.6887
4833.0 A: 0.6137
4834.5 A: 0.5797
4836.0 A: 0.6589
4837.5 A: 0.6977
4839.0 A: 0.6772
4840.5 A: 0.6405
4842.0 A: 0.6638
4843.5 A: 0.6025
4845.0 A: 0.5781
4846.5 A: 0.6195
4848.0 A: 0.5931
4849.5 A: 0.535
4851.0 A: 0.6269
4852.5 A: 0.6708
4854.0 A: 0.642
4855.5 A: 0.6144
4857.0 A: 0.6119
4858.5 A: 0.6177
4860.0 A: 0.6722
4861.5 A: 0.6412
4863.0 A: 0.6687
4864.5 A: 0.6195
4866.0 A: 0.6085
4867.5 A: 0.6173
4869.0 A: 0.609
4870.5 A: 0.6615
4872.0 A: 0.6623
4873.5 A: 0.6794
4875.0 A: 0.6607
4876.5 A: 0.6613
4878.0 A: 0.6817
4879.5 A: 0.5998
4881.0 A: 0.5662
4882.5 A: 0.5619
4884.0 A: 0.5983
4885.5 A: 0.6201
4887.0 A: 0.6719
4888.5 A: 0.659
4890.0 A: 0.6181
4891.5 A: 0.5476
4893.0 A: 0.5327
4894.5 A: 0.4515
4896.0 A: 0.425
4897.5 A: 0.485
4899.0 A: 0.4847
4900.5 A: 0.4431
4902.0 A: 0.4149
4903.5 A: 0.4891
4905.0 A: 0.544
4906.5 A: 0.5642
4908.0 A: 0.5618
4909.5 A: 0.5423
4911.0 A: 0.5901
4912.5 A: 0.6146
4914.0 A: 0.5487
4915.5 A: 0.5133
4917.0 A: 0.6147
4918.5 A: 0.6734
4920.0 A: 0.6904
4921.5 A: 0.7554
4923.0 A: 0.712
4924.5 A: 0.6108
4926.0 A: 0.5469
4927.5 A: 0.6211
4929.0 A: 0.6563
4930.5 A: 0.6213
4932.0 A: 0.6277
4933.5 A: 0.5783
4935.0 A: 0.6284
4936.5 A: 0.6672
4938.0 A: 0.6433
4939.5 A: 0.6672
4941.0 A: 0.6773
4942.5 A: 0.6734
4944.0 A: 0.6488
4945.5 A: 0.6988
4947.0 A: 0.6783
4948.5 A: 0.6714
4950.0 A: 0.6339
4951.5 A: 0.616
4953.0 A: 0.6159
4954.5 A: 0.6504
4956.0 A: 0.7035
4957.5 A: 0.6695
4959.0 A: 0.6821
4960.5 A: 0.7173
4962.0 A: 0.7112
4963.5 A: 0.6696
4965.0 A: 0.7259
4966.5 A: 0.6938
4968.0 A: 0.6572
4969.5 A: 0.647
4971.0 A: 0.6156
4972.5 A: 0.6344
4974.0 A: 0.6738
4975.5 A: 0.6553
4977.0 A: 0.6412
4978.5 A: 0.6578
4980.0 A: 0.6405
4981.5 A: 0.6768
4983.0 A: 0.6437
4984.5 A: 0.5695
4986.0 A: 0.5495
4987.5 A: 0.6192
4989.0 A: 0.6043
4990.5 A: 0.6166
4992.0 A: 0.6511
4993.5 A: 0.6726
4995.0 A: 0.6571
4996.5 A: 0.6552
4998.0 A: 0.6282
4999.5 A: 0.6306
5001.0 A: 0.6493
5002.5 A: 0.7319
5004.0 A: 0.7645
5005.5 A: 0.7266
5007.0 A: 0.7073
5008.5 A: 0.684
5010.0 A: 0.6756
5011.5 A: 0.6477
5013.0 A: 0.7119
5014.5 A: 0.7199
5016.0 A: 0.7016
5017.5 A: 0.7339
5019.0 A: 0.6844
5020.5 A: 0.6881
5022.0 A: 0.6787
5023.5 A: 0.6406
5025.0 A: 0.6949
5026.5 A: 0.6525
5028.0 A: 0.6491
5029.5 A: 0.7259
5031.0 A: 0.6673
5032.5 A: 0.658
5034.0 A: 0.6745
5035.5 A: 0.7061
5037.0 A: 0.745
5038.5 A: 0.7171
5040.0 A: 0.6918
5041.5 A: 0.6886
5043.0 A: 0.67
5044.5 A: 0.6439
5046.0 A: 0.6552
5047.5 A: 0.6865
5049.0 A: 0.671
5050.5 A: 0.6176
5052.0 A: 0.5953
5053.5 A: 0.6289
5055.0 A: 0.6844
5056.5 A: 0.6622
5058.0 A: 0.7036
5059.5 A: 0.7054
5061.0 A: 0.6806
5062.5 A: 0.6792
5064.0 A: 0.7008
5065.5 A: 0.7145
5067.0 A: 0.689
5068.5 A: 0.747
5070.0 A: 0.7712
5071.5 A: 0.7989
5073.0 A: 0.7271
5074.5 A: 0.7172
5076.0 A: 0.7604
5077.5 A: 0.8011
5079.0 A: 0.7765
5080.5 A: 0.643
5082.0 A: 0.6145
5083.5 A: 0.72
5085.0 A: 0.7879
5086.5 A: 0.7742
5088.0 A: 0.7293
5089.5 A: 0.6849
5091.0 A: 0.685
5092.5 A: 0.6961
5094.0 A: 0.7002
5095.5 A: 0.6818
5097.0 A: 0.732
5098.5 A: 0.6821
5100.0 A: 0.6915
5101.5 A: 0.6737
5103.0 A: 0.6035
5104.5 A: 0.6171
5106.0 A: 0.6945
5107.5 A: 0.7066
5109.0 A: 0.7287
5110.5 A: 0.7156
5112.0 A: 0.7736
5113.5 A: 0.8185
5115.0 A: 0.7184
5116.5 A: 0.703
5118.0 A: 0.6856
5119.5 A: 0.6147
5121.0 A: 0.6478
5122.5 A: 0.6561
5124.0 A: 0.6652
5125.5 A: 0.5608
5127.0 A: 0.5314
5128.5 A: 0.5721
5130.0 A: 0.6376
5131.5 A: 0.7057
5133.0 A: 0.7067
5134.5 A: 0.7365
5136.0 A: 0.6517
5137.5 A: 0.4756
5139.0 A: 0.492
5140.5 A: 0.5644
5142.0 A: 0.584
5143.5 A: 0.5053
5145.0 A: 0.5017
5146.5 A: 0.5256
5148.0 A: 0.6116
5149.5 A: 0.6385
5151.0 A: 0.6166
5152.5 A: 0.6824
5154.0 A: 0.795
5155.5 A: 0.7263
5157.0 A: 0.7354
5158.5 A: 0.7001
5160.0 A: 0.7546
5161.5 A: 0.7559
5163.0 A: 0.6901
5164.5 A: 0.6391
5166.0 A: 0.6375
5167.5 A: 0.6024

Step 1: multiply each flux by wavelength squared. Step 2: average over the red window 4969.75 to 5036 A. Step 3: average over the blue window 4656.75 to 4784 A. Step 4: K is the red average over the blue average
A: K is 1.49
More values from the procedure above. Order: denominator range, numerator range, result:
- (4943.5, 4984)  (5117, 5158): 1.01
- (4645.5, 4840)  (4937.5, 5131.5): 1.40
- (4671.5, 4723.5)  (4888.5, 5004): 1.46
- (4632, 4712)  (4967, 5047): 1.70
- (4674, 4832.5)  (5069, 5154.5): 1.40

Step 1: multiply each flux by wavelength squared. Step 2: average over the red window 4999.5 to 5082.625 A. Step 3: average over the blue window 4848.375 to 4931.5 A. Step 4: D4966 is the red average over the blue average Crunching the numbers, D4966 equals 1.2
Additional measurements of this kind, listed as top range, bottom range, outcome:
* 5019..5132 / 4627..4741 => 1.76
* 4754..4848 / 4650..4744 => 1.49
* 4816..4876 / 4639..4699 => 1.52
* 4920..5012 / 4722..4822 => 1.22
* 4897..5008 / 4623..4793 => 1.41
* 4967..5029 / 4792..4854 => 1.08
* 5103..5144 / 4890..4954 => 1.18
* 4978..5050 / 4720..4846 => 1.24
